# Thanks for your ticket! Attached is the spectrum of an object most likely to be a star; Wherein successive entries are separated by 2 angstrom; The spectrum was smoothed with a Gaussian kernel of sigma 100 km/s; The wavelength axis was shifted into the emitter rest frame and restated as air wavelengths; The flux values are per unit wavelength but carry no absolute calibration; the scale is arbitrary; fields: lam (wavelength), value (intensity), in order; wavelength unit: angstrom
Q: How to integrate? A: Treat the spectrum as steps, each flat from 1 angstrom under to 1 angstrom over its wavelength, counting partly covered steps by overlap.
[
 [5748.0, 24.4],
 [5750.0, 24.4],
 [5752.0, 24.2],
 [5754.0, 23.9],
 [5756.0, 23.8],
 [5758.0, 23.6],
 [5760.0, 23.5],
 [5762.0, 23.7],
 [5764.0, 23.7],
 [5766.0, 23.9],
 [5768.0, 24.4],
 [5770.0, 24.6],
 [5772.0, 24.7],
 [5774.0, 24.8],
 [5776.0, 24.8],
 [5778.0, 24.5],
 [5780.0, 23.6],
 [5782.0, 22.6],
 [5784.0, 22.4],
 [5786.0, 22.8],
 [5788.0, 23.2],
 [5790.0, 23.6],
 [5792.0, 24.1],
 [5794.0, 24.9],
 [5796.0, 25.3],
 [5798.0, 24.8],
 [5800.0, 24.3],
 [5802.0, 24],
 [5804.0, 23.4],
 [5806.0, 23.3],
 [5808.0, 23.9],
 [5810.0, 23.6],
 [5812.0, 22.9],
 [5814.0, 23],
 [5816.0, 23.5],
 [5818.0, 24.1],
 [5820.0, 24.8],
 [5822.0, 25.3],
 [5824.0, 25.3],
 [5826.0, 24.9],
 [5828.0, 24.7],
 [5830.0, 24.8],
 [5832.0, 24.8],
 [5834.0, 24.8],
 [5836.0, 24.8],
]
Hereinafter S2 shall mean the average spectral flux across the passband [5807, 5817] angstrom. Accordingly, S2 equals 23.4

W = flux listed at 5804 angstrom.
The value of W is 23.4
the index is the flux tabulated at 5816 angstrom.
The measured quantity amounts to 23.5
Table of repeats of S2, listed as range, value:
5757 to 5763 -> 23.6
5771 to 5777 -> 24.8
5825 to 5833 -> 24.8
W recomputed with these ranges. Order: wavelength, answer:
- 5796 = 25.3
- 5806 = 23.3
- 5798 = 24.8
